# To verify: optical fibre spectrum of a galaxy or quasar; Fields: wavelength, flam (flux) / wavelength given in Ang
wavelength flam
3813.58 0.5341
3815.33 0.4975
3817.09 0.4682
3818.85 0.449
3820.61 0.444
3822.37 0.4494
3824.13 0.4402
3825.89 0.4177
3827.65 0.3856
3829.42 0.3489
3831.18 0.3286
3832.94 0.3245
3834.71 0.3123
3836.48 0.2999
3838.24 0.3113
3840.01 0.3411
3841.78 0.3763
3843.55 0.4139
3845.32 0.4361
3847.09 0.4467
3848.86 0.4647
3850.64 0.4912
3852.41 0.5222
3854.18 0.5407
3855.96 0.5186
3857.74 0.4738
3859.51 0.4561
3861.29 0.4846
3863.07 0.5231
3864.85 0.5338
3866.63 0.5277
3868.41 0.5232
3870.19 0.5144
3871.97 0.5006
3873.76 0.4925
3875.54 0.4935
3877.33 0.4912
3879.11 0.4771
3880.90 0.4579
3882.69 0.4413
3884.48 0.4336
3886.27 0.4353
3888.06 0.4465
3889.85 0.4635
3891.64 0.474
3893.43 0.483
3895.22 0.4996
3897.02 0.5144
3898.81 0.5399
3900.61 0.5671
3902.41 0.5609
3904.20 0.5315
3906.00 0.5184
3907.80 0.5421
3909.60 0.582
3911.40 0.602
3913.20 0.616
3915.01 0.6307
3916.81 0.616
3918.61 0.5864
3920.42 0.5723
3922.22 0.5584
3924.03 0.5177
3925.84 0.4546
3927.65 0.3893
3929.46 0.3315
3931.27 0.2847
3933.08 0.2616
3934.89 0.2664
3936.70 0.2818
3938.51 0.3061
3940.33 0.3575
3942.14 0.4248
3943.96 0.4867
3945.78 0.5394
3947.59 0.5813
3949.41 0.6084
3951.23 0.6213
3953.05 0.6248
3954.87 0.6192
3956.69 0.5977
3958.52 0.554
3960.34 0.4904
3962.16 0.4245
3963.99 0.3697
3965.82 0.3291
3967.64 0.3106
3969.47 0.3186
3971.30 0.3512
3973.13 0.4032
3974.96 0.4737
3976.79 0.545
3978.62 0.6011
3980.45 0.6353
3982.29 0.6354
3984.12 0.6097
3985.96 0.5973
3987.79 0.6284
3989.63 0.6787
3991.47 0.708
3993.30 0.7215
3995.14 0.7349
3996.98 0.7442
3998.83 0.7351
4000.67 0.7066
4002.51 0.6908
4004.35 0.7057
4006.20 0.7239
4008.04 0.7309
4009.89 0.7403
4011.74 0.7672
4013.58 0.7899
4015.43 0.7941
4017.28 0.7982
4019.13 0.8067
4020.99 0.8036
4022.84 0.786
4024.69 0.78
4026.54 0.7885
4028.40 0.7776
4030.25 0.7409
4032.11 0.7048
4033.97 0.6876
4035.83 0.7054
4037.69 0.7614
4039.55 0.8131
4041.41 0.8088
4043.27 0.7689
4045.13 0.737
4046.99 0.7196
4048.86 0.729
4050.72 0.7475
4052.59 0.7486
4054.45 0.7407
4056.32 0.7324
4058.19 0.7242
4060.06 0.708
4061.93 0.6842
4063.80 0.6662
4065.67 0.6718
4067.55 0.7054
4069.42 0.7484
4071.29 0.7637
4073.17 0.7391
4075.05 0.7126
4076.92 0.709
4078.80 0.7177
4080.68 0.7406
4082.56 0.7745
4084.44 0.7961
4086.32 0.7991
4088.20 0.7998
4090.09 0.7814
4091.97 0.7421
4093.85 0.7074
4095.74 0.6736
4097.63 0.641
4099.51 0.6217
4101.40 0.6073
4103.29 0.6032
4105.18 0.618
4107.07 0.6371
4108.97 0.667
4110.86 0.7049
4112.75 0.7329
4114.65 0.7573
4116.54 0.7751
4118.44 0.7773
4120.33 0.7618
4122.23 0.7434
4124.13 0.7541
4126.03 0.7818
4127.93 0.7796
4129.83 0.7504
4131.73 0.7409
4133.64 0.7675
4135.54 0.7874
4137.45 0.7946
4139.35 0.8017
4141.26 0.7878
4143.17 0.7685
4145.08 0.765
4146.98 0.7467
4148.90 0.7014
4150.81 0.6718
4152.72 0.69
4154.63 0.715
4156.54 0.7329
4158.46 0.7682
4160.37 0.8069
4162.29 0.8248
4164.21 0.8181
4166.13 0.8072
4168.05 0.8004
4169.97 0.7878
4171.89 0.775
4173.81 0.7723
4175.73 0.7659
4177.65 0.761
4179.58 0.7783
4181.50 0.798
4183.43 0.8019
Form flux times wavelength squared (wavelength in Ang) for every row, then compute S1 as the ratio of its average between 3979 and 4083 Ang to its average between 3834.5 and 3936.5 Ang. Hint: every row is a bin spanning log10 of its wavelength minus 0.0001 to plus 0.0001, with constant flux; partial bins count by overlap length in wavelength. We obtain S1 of 1.65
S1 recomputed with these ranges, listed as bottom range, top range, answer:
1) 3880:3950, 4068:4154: 1.68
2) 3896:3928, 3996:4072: 1.43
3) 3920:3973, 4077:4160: 1.81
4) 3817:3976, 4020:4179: 1.77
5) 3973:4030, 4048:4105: 1.06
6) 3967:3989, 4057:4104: 1.46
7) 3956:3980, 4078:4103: 1.72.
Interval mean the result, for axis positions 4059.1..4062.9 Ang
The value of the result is 0.696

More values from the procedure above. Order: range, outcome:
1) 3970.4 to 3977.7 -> 0.443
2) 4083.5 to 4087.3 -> 0.798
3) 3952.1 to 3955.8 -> 0.622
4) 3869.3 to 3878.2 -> 0.498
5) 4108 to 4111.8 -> 0.685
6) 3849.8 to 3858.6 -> 0.509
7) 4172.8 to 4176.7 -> 0.771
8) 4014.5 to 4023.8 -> 0.797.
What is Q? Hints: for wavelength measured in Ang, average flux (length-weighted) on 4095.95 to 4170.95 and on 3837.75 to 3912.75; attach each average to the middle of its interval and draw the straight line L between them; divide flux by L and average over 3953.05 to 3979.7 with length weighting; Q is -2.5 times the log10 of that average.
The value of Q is 0.237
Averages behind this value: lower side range 0.489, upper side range 0.738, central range 0.463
